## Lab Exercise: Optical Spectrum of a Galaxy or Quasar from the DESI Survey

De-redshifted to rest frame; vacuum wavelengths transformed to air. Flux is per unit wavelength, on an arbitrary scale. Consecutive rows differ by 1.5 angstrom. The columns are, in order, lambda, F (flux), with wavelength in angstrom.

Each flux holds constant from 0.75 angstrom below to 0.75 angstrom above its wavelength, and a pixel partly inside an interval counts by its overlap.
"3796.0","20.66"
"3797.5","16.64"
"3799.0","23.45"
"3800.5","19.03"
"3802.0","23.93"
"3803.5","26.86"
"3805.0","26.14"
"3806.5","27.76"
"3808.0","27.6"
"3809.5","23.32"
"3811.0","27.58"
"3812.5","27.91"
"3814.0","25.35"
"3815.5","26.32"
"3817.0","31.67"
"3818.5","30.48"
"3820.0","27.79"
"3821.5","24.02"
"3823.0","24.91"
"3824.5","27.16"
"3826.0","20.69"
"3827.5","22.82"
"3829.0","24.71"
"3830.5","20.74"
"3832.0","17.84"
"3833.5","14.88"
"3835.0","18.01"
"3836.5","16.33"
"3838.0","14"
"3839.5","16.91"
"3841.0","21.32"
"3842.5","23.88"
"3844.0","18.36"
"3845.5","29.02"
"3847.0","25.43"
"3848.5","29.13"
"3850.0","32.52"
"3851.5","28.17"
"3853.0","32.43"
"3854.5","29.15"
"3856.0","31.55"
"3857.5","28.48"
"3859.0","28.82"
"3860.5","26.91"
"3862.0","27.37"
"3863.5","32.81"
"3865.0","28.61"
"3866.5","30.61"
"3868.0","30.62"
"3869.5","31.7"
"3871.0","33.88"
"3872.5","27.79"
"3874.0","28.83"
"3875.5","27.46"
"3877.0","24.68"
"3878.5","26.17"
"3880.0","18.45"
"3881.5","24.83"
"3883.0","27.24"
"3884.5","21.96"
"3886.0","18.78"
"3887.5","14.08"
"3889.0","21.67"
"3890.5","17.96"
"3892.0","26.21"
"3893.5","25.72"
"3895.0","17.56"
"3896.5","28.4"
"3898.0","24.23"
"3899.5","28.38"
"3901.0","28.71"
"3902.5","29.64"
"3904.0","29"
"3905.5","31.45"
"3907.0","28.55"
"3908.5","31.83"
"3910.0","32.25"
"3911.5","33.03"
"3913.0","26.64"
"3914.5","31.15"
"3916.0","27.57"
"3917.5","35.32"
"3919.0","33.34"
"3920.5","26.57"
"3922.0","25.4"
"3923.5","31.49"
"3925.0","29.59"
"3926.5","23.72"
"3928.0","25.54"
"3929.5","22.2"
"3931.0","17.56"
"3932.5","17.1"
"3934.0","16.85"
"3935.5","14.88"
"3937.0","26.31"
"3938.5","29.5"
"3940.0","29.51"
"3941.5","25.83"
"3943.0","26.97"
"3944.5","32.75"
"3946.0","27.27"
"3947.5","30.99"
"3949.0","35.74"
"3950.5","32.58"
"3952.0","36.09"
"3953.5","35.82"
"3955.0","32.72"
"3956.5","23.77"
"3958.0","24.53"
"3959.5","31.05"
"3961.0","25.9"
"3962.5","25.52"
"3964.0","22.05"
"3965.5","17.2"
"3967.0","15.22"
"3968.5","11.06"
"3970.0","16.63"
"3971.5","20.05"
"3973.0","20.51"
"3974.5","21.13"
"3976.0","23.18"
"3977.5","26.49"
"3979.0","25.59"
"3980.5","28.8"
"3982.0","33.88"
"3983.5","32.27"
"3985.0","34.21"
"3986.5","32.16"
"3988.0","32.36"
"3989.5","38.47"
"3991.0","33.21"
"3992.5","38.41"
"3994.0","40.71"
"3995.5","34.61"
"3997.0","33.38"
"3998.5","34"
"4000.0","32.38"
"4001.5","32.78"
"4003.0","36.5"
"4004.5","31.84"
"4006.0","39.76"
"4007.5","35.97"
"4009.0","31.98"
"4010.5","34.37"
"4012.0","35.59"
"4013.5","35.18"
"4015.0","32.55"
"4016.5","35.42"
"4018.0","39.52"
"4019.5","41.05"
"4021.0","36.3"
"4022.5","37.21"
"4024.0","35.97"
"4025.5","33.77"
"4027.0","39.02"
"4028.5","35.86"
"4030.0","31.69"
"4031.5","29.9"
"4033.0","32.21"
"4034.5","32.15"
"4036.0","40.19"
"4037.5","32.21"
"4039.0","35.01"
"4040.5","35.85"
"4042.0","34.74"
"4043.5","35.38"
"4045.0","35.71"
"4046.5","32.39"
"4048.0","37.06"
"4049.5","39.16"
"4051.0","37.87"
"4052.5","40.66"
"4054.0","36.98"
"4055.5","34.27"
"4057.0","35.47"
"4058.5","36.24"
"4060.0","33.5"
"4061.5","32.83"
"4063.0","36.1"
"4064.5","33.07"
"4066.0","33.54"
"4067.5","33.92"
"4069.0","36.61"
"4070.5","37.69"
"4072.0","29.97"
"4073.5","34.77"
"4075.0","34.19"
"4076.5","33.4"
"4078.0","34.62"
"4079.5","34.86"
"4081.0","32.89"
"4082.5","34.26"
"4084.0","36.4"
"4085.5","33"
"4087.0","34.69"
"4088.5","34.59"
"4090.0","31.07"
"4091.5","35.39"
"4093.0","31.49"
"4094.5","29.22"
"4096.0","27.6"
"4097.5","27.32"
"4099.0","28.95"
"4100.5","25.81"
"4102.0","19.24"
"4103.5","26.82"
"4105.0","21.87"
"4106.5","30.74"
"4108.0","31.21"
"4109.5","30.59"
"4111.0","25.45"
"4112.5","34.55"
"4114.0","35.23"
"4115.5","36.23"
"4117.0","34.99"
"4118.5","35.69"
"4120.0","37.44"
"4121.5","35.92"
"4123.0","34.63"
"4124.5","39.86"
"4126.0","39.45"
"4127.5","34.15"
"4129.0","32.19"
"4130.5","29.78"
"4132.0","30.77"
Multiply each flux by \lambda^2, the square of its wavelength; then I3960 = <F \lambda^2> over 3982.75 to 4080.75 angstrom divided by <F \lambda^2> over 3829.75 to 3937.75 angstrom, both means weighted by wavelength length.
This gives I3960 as 1.5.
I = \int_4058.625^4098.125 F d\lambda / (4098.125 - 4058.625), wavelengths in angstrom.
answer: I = 33.4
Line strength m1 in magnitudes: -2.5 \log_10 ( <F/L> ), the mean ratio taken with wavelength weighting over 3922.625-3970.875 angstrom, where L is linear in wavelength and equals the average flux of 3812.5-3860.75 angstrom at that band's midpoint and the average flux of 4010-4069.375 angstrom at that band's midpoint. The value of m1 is 0.20 mag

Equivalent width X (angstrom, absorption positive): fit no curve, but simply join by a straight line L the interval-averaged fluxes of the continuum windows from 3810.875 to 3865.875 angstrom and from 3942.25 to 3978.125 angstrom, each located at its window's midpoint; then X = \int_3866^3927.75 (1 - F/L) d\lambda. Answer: -4.08 angstrom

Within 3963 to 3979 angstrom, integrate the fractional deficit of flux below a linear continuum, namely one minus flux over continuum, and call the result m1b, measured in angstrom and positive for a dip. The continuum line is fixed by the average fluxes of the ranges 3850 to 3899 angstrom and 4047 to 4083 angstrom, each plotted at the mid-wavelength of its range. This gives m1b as 5.8 angstrom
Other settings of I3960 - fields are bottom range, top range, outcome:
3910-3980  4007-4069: 1.43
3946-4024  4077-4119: 1.07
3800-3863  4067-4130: 1.49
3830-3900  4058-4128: 1.48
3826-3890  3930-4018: 1.24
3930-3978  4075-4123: 1.38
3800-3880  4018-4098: 1.50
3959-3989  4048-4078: 1.49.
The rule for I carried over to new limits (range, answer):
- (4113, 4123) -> 35.8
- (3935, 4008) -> 29.1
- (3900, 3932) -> 28.5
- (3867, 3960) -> 27.1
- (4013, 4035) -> 35.2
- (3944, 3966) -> 29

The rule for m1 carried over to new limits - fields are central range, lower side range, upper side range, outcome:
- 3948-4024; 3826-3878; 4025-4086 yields 0.04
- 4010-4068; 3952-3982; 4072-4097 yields -0.20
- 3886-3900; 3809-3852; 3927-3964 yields 0.14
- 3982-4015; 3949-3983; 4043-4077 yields -0.21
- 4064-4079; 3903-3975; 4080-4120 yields -0.13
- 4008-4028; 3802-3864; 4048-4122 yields -0.16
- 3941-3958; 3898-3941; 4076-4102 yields -0.10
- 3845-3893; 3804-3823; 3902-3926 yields 0.07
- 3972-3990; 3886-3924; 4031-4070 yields 0.09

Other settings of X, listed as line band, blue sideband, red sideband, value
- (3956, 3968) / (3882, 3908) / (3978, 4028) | 3.1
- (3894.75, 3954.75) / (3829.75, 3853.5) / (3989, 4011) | 2.0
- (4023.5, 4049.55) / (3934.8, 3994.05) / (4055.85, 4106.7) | -3.7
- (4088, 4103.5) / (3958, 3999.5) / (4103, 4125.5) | 1.6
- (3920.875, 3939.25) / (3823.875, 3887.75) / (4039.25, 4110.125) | 2.9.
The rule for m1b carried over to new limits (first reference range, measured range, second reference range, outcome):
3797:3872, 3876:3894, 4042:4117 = 3.2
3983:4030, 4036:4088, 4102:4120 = -3.2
